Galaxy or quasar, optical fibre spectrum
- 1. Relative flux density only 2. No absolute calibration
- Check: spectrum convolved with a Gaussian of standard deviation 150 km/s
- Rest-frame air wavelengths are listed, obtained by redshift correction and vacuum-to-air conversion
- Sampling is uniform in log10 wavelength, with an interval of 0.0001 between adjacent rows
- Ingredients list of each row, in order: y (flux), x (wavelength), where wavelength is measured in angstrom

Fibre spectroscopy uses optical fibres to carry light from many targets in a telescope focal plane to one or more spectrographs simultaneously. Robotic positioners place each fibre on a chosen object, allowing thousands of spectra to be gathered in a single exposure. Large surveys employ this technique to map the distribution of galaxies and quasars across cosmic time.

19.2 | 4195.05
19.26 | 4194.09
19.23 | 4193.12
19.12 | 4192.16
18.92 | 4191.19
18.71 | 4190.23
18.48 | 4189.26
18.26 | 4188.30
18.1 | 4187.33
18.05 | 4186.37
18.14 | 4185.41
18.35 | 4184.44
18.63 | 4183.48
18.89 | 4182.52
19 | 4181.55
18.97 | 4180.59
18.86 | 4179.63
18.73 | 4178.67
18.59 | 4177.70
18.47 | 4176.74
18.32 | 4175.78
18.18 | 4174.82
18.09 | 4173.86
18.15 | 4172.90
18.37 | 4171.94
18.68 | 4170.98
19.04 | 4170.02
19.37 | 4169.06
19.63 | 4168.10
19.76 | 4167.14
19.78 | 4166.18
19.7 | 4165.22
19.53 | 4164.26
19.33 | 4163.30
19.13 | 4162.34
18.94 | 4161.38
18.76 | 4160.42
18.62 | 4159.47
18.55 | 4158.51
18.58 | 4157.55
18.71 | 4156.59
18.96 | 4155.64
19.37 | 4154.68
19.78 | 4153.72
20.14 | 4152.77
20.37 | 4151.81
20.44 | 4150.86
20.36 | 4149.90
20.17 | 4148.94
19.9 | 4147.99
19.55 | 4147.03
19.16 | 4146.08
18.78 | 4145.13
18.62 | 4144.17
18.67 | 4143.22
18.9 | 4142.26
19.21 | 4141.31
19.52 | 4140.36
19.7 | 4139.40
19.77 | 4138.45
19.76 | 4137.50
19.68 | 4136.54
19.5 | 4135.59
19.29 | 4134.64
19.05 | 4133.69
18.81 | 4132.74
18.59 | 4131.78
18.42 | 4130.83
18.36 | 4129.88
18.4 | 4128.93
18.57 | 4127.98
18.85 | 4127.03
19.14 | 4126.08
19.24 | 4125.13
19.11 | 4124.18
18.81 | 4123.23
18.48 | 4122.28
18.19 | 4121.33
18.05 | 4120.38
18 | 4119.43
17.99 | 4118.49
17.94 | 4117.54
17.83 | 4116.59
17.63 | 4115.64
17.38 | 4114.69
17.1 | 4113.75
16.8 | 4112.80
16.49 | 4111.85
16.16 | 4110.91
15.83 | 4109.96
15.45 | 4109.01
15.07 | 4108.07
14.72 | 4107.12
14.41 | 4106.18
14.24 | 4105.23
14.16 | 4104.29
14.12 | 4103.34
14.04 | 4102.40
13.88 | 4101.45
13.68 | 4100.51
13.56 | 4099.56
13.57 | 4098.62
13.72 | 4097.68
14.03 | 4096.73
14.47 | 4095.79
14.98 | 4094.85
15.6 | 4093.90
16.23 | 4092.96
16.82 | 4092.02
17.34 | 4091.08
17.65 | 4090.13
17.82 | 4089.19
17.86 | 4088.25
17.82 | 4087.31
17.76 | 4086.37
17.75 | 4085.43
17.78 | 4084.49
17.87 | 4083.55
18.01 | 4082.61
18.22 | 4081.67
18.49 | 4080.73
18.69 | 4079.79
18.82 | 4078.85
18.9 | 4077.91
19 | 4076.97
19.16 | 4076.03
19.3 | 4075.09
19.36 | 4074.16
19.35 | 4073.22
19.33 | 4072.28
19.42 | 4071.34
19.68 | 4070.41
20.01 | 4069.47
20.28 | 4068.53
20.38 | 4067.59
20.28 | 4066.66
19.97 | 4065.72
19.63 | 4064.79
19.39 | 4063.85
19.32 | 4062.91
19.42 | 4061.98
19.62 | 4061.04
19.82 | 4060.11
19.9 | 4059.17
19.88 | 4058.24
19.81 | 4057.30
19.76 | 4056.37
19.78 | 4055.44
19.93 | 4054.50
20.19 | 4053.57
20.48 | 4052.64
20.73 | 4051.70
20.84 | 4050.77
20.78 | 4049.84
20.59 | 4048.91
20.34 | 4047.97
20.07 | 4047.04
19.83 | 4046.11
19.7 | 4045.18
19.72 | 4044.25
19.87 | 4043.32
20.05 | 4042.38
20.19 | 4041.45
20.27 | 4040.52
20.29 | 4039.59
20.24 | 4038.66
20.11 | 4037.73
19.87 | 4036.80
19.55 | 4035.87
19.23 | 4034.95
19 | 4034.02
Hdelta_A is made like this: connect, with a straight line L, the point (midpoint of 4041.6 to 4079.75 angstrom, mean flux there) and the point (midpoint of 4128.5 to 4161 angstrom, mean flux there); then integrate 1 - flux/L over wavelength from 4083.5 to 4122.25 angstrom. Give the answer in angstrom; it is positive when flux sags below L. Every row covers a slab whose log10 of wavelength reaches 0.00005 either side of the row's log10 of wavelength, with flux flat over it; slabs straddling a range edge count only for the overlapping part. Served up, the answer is 6.7 angstrom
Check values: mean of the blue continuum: 19.8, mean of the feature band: 16.2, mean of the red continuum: 19.2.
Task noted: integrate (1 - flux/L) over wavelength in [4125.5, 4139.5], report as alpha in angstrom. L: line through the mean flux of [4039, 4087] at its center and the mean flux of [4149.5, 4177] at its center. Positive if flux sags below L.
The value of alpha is 0.2 angstrom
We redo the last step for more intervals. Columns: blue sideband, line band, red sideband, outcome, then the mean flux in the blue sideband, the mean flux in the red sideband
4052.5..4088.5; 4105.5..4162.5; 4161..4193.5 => 1.5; 19.2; 18.8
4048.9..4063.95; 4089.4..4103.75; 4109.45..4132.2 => 2.9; 20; 18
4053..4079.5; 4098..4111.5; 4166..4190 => 3.4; 19.6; 18.7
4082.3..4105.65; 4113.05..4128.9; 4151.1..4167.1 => -0.9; 15.8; 19.3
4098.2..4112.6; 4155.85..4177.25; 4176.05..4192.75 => -1.4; 14.7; 18.6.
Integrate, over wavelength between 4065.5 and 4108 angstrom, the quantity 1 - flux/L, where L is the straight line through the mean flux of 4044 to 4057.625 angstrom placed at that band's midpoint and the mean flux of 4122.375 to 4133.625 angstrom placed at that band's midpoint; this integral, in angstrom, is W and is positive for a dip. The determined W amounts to 5.3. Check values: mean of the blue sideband 20.2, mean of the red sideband 18.7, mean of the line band 17.1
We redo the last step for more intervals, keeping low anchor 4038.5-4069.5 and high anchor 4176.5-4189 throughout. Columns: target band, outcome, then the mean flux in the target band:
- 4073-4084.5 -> 0.6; 18.7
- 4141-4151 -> -0.2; 19.4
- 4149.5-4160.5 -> -0.3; 19.4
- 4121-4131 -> 0.3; 18.7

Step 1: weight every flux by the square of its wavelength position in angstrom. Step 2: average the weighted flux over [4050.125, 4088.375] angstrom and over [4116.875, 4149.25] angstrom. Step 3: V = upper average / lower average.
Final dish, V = 1.01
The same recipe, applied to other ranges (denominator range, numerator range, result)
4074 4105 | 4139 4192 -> 1.19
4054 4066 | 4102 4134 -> 0.90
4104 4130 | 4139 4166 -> 1.14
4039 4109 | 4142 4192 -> 1.09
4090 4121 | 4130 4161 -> 1.25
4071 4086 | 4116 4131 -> 1.01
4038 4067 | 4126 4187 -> 1.00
